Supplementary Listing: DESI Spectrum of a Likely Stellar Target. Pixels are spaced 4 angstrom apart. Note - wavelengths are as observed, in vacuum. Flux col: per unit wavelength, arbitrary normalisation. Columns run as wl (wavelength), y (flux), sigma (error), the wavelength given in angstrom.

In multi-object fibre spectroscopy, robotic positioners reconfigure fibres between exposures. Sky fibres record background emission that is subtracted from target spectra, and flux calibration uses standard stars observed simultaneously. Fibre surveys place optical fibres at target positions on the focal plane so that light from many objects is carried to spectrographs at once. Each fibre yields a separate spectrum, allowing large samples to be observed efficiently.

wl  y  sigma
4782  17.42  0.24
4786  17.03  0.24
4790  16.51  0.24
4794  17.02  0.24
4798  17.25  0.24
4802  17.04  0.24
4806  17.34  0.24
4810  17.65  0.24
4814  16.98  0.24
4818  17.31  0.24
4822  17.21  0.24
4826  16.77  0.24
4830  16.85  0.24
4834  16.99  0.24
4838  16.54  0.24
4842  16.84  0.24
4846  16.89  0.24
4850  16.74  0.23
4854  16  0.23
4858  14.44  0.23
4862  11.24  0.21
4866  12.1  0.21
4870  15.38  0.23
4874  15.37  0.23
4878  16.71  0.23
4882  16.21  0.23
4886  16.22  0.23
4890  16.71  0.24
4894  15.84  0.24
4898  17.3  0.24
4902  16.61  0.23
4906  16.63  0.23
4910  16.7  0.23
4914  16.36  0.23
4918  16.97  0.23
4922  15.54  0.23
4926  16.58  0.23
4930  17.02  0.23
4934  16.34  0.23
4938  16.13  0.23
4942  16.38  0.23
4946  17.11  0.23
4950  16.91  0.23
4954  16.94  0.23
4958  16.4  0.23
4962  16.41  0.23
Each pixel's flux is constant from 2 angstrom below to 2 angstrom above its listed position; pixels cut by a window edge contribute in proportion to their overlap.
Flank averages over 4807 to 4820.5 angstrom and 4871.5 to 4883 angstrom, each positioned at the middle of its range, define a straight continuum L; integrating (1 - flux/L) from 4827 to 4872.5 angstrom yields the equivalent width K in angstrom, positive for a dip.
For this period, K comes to 3.1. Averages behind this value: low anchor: 17.3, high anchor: 16.1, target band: 15.5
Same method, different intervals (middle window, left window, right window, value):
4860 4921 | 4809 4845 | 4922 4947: 3.4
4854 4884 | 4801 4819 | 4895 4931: 4.1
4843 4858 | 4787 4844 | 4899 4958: 0.5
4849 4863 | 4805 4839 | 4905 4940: 1.8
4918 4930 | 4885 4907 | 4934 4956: 0.2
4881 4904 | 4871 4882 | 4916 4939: -0.5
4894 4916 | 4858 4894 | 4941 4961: -1.4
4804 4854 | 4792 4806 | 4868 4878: -1.3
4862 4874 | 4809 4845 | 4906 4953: 2.3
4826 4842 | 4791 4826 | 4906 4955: 0.2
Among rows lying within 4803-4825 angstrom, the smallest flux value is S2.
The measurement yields 16.98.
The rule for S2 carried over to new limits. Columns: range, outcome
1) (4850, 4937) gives 11.24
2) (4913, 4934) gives 15.54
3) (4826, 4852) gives 16.54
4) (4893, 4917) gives 15.84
